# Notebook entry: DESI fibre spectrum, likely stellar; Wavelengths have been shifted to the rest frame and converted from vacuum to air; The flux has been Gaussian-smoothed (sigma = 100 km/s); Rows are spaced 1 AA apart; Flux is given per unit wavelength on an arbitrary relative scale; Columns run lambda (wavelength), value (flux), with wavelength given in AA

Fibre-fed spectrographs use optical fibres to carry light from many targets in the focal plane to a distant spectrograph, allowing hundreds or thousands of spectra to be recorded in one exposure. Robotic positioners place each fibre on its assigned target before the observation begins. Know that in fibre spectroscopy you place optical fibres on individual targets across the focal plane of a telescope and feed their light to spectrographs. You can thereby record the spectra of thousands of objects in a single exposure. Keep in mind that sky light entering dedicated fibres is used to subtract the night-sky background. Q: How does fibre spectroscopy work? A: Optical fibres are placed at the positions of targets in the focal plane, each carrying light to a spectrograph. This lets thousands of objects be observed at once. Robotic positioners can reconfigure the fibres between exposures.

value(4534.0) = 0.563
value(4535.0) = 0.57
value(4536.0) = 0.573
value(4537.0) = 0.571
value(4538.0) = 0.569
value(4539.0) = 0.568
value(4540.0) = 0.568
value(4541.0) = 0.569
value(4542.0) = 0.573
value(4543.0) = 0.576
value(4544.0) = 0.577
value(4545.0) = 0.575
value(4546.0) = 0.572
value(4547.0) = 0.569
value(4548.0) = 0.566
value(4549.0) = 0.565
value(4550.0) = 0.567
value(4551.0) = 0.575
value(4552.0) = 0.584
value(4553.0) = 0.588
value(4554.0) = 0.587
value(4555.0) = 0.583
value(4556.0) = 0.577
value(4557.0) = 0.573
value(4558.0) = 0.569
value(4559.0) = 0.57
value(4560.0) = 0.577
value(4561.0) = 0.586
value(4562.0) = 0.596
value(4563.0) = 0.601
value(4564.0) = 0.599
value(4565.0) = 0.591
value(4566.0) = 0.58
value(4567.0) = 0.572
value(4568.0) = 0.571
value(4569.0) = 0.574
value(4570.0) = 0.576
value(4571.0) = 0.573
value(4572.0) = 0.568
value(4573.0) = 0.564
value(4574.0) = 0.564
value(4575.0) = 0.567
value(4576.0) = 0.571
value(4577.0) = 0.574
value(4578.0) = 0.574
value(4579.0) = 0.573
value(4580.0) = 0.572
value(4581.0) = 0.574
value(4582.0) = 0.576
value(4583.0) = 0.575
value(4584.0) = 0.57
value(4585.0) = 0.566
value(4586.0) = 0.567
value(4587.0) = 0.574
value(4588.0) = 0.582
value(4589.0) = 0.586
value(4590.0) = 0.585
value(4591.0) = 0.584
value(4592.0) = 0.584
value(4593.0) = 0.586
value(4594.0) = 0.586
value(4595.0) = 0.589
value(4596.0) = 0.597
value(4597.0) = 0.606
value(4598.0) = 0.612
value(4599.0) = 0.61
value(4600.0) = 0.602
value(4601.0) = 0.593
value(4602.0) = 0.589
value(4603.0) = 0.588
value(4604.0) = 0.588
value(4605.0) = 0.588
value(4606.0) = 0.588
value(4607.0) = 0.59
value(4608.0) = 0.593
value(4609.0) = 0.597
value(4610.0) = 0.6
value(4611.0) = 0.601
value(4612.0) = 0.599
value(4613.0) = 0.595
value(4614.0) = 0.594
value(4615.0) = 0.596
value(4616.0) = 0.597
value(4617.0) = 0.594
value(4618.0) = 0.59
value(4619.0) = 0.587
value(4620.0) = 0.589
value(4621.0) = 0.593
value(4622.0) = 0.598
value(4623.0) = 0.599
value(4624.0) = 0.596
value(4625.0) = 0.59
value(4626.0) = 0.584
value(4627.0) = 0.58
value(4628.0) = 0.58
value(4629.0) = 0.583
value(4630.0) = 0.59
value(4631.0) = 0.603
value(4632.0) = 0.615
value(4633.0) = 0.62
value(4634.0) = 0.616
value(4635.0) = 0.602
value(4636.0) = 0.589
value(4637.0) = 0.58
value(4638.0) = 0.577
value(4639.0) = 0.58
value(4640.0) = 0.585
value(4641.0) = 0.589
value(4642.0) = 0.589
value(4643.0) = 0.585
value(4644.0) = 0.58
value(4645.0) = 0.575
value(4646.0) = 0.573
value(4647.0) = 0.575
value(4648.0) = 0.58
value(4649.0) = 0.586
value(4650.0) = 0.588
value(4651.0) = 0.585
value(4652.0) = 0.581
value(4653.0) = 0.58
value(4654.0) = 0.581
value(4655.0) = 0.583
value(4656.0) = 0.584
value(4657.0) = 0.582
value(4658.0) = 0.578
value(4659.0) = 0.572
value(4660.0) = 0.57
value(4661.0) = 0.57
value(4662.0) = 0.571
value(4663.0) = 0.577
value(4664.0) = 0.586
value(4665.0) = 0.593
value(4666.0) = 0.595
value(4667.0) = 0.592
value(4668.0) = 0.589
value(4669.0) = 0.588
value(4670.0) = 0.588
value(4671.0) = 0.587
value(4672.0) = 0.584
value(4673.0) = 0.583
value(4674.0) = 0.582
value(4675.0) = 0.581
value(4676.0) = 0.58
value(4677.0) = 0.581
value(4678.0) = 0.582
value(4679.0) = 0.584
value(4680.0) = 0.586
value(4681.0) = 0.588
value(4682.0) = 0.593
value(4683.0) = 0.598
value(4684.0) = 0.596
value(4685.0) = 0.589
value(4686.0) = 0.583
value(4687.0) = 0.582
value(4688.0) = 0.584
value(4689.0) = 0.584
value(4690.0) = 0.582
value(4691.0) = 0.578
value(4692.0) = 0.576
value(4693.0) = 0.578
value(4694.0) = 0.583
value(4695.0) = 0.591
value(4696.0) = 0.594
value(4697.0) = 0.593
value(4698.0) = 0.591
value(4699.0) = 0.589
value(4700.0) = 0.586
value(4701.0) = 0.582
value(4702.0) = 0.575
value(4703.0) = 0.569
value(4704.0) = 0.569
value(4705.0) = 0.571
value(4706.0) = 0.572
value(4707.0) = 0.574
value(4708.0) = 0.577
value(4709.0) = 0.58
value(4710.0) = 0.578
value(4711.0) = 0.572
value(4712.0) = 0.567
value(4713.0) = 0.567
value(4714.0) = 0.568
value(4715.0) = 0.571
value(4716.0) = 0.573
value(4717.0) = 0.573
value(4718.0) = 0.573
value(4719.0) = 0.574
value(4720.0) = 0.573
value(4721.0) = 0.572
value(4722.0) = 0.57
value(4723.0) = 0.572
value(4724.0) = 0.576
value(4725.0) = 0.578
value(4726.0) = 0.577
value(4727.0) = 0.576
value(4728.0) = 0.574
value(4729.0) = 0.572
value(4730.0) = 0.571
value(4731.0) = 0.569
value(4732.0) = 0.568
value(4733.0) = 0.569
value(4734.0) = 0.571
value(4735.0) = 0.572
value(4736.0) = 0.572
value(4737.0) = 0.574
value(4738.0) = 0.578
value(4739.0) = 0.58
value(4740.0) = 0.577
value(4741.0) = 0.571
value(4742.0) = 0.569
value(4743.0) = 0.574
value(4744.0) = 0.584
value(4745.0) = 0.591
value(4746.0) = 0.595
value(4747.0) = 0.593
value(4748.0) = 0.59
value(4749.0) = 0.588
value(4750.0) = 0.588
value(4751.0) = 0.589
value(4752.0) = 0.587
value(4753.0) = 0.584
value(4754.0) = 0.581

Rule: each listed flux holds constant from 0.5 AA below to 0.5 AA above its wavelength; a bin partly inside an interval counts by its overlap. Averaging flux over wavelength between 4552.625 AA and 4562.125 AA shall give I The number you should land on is 0.58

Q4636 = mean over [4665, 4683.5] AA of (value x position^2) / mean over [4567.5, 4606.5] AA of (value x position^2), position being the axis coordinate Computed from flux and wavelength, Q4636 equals 1.0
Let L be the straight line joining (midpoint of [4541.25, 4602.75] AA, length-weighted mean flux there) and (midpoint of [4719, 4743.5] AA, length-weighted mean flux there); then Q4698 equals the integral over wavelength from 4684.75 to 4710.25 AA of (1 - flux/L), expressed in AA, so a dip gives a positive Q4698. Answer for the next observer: -0.3 AA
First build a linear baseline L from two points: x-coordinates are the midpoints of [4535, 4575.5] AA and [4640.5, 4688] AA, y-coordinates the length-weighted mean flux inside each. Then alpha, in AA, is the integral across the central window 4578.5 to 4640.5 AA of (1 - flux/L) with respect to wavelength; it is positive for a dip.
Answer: -1.1 AA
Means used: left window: 0.576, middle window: 0.59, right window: 0.583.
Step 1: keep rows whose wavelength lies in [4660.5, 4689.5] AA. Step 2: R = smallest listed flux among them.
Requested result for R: 0.57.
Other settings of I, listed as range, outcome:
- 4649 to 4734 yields 0.58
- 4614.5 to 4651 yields 0.59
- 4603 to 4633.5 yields 0.594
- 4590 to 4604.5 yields 0.594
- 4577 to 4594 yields 0.577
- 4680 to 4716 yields 0.581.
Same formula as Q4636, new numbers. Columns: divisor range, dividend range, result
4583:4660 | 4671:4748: 1.02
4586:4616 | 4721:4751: 1.03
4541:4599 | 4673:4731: 1.06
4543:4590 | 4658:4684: 1.06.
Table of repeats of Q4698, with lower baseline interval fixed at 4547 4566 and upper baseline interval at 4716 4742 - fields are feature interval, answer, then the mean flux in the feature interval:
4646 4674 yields -0.30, 0.582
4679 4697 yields -0.36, 0.586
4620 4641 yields -0.56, 0.593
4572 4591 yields 0.20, 0.573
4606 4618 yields -0.36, 0.595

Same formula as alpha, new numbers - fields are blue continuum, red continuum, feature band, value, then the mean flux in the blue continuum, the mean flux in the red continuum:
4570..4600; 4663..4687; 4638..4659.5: 0.1 AA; 0.58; 0.587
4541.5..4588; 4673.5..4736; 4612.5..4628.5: -0.4 AA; 0.576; 0.578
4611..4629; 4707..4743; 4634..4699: -0.1 AA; 0.592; 0.573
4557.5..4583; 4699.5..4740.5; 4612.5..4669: -1.2 AA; 0.576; 0.573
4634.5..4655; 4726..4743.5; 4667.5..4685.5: -0.2 AA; 0.583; 0.573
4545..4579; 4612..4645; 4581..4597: 0.0 AA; 0.576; 0.592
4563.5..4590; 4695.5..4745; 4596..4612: -0.6 AA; 0.575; 0.575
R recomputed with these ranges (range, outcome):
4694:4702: 0.575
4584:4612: 0.566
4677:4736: 0.567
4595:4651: 0.573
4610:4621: 0.587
